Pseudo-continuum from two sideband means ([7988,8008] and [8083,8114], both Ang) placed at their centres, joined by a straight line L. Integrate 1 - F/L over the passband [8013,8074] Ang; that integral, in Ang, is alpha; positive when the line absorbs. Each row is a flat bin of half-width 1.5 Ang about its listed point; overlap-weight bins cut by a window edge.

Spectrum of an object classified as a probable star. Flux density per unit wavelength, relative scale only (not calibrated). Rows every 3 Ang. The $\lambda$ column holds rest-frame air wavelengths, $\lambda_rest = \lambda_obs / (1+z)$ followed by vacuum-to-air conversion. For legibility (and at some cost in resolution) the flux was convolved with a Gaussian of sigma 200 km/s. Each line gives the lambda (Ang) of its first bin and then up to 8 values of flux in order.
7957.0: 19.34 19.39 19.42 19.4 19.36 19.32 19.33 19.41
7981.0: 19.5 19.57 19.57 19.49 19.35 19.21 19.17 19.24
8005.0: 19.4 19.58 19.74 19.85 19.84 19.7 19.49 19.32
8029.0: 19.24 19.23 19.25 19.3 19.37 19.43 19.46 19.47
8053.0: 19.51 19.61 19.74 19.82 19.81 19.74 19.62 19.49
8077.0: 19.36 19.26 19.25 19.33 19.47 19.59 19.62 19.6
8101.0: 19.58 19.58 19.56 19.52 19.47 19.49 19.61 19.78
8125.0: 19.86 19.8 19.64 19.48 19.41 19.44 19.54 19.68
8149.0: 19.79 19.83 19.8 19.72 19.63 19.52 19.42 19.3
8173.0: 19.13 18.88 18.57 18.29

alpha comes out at -0.4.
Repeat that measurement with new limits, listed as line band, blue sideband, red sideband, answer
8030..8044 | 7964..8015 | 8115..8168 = 0.1 Ang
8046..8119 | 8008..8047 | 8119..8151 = 0.1 Ang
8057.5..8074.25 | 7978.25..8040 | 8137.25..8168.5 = -0.2 Ang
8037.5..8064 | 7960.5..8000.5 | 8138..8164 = 0.0 Ang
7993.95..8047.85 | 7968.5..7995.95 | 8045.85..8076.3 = 0.2 Ang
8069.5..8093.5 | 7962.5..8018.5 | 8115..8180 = 0.1 Ang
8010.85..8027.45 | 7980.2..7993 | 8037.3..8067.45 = -0.1 Ang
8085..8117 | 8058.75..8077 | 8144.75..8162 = 0.3 Ang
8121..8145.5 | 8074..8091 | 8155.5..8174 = -0.2 Ang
